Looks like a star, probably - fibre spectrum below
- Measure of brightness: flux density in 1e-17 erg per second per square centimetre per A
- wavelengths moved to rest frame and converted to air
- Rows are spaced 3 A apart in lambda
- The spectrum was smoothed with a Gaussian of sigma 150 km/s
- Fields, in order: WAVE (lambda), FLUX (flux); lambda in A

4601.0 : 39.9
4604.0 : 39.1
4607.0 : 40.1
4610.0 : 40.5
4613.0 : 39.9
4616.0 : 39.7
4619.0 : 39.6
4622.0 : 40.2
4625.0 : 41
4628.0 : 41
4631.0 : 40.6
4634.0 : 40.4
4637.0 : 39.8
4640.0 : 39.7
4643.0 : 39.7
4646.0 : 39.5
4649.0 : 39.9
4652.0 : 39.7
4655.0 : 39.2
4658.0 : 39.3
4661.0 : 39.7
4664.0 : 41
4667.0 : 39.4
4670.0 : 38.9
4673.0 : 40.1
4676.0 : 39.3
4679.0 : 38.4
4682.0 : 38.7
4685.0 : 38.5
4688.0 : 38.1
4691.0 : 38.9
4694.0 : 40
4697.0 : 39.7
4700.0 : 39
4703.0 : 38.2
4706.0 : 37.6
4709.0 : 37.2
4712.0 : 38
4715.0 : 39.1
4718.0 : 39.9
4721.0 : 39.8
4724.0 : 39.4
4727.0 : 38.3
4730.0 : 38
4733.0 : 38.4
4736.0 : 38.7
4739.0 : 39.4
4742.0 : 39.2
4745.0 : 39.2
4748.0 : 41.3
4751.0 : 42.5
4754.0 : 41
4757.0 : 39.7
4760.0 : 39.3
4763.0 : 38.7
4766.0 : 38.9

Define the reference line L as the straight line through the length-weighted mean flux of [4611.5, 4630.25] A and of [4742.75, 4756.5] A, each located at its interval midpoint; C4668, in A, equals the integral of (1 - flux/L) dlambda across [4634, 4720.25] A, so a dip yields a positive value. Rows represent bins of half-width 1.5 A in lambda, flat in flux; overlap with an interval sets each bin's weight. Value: 2.8 A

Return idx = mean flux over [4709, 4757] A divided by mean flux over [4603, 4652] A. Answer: 0.98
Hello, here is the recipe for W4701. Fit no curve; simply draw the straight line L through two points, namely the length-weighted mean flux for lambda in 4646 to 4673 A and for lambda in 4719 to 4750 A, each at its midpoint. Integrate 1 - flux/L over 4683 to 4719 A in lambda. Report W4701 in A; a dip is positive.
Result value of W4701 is 0.69 A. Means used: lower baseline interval 39.7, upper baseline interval 39.2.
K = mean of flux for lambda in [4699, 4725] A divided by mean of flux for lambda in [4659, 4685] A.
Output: 0.98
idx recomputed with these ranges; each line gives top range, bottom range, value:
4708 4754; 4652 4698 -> 1.00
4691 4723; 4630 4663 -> 0.98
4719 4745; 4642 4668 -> 0.98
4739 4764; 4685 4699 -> 1.03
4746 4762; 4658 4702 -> 1.04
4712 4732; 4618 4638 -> 0.96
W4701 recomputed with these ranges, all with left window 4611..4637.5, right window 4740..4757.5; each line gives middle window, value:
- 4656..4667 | 0.1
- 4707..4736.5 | 1.3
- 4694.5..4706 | 0.4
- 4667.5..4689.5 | 0.8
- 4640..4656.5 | 0.3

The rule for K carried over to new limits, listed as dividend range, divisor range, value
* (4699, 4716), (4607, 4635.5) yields 0.95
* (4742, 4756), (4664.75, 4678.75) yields 1.03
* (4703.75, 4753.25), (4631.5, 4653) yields 0.98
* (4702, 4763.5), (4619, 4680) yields 0.98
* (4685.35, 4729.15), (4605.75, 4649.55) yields 0.97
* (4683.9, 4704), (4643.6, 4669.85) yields 0.98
